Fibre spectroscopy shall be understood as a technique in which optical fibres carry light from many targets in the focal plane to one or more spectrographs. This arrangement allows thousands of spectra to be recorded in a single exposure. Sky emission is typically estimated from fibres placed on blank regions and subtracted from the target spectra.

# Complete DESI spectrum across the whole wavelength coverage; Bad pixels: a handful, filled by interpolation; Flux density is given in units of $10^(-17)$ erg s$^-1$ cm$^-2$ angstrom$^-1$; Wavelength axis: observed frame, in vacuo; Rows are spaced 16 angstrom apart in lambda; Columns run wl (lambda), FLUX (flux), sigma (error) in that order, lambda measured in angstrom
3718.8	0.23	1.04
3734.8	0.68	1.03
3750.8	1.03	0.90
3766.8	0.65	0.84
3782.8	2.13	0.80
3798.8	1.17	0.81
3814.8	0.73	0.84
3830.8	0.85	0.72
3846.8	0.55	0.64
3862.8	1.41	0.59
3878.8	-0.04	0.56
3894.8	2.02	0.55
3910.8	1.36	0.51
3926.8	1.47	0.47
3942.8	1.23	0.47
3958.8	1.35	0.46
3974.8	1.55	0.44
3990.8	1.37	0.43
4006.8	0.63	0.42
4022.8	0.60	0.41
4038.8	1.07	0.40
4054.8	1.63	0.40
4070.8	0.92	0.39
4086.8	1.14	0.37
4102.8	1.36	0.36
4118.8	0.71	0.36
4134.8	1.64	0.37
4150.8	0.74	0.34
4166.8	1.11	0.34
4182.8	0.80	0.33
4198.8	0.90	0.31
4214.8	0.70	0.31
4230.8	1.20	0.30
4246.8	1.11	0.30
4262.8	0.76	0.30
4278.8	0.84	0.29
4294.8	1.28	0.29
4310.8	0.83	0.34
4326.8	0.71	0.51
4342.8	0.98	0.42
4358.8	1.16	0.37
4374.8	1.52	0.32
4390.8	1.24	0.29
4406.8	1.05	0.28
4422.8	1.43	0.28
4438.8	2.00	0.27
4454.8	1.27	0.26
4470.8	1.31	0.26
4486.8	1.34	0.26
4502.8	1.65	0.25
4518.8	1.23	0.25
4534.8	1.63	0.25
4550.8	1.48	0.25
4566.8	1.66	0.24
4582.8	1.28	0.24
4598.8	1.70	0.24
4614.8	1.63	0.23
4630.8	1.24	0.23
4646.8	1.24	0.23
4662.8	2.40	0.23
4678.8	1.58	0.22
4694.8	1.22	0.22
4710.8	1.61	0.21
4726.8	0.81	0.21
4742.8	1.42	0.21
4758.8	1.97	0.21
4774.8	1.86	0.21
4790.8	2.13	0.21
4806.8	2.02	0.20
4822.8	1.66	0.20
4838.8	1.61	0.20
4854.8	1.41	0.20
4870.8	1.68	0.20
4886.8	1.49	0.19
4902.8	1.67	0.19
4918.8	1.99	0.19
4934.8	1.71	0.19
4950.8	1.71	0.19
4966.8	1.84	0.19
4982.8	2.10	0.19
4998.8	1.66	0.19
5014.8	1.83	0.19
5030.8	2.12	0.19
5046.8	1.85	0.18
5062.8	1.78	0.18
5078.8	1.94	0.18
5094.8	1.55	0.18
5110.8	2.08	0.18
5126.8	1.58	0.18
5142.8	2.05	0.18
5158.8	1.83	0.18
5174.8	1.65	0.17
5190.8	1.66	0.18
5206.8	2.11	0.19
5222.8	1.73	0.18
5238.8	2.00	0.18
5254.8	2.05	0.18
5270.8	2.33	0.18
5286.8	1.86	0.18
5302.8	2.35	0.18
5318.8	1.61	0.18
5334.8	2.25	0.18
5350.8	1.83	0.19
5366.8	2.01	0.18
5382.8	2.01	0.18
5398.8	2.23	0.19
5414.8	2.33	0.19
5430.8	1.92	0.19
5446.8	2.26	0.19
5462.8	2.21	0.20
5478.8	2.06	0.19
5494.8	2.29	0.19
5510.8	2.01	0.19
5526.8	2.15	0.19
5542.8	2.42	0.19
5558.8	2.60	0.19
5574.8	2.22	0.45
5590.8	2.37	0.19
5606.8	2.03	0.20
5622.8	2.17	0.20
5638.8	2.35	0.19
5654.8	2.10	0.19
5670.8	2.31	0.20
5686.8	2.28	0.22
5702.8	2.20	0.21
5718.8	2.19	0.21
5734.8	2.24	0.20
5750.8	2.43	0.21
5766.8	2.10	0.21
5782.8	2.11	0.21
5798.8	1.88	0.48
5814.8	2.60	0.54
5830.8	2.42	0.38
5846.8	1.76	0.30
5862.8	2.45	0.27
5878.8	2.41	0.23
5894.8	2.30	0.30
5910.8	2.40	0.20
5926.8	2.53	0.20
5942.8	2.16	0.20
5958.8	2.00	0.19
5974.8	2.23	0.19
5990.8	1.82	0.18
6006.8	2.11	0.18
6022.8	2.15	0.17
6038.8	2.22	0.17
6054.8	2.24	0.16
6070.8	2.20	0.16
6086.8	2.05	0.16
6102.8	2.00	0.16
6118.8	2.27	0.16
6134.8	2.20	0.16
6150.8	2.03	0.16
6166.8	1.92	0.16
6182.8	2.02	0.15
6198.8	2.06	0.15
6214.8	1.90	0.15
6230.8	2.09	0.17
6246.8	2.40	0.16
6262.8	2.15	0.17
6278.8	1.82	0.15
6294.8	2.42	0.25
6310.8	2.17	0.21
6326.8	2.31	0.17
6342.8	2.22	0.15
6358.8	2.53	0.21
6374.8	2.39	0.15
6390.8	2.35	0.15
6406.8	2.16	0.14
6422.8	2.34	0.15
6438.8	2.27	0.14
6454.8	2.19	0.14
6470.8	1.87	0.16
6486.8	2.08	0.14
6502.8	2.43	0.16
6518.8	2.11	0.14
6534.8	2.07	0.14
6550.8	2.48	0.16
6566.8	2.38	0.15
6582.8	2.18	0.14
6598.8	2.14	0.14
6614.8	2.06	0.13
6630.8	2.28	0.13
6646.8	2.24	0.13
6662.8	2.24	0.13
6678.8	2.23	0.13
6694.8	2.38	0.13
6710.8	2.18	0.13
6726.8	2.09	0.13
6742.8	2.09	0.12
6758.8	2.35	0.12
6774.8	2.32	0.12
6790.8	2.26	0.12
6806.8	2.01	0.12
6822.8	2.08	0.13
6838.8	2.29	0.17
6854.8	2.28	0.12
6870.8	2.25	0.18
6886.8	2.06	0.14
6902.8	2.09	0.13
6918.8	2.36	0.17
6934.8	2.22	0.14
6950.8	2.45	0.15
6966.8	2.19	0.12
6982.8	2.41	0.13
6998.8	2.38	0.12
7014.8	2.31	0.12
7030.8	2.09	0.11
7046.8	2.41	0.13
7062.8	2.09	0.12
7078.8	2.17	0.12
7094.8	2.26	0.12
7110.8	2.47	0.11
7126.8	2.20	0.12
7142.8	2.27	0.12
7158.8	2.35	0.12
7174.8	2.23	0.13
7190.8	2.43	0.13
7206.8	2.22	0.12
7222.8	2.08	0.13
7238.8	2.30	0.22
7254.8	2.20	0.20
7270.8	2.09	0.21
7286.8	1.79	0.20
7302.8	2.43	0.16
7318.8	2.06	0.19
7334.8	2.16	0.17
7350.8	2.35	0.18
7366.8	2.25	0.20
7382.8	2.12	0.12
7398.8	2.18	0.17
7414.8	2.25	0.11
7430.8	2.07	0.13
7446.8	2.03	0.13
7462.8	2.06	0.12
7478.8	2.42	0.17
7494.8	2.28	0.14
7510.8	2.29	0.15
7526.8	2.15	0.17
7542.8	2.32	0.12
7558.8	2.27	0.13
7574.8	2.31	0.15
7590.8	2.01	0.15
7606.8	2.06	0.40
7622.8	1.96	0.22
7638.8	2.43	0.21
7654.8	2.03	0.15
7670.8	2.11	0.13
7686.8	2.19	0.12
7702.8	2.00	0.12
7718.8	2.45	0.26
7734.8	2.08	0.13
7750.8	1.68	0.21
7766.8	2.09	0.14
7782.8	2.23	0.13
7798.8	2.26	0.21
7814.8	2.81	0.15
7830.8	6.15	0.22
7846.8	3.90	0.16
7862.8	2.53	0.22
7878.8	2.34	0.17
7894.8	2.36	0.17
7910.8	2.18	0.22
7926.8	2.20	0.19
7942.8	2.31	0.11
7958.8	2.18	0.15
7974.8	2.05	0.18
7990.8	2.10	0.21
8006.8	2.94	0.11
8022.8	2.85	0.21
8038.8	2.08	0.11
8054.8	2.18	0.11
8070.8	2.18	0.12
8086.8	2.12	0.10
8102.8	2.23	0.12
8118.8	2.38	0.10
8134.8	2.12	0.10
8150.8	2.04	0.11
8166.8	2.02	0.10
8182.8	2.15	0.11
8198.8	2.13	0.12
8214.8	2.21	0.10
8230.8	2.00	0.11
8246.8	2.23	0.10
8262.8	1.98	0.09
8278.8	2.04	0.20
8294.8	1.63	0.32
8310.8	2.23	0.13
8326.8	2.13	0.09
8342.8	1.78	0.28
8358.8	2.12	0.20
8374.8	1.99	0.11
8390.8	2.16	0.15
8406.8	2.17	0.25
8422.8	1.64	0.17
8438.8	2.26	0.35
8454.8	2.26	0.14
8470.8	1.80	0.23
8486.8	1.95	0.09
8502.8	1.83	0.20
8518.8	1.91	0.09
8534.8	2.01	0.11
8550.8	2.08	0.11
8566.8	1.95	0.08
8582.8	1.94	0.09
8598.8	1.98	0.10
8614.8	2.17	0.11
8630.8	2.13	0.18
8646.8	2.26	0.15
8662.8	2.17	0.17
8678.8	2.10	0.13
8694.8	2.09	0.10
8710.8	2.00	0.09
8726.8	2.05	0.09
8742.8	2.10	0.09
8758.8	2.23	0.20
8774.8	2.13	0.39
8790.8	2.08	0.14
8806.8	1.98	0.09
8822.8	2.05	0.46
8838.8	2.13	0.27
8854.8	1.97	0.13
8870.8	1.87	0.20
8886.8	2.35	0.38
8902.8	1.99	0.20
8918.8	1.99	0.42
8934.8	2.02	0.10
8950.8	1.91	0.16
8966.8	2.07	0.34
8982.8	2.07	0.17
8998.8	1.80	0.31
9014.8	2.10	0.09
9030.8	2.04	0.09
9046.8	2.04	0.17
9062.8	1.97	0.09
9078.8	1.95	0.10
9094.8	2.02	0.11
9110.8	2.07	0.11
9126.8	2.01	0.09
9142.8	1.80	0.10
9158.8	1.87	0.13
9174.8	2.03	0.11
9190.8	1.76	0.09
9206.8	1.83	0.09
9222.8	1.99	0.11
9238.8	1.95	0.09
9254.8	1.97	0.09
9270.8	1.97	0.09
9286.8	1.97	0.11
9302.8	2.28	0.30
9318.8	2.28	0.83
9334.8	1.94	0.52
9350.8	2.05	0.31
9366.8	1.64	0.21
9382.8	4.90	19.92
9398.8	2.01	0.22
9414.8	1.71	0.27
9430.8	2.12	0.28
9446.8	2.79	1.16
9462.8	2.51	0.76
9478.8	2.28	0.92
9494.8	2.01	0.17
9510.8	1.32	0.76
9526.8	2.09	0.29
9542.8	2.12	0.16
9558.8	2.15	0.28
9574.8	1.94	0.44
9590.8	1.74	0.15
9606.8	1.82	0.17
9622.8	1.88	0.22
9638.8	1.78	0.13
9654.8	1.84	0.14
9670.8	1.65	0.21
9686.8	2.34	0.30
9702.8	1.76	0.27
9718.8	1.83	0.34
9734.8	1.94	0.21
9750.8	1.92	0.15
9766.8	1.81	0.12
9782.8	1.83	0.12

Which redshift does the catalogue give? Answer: 0.192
